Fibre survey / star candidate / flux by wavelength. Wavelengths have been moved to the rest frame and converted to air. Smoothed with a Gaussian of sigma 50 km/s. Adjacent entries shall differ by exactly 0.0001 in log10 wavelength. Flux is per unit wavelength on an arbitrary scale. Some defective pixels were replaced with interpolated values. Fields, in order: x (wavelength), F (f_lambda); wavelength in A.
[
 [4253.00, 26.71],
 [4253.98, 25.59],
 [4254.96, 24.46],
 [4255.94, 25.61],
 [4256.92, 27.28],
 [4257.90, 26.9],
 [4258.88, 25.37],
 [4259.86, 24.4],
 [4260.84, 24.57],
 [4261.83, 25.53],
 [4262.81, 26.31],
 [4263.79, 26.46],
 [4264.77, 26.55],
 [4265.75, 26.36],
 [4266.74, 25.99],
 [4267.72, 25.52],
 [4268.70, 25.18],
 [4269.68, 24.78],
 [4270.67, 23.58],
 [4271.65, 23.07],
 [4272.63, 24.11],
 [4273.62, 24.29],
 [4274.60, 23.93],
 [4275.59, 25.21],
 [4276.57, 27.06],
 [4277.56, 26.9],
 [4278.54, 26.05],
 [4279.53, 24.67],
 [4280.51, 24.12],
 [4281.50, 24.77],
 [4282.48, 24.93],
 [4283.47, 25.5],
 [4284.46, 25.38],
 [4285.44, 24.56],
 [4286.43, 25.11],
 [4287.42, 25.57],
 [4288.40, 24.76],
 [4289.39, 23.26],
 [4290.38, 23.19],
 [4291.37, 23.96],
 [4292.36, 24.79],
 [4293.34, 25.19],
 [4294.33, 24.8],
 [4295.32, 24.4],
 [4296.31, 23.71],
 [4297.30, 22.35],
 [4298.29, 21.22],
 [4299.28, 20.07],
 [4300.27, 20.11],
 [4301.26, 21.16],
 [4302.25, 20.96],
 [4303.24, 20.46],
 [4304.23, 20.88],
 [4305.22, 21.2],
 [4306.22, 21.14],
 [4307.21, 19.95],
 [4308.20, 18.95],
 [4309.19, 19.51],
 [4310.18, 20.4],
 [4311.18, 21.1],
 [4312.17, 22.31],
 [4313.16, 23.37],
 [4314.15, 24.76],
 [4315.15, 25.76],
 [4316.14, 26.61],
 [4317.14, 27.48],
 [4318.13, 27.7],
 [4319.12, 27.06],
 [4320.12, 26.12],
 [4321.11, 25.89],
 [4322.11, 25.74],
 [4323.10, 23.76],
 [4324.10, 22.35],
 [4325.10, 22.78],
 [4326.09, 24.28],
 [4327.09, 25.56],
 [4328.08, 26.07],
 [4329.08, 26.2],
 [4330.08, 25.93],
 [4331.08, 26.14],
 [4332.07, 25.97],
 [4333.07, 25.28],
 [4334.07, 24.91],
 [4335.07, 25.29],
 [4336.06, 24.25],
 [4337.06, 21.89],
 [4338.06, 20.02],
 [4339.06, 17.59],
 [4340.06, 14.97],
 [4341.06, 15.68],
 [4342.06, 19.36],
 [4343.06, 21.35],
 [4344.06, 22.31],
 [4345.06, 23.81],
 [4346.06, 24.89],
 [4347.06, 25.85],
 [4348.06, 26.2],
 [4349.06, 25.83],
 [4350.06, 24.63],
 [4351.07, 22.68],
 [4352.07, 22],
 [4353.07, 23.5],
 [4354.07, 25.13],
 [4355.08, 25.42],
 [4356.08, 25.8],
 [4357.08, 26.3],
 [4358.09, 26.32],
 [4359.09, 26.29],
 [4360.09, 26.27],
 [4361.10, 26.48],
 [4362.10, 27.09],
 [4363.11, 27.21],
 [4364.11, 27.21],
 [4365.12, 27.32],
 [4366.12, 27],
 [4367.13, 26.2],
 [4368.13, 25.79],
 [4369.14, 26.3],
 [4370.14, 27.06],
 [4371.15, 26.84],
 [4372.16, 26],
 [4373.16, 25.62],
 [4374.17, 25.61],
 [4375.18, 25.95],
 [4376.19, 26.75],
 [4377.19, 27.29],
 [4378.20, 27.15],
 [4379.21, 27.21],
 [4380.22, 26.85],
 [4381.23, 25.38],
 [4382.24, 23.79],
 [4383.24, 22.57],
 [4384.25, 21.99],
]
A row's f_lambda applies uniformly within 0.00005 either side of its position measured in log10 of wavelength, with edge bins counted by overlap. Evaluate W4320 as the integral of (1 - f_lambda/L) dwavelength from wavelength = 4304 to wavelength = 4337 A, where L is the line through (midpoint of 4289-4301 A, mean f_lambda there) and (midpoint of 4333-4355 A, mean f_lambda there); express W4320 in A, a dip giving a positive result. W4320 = -1.84 A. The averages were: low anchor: 23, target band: 24.1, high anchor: 22.6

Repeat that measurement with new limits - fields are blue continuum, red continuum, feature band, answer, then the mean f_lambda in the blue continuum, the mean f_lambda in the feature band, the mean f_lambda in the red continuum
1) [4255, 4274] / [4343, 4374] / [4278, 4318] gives 3.41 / 25.3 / 23.3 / 25.6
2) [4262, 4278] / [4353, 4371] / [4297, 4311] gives 2.79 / 25.3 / 20.6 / 26.3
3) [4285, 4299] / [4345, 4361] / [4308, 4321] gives 0.17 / 24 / 24.1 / 25.1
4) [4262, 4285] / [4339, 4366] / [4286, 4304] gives 1.40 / 25.3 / 23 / 24.1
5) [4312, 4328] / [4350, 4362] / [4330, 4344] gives 1.80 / 25.2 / 21.9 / 25.1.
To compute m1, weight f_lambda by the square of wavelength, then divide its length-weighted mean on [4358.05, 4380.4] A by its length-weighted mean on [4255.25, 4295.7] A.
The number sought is 1.11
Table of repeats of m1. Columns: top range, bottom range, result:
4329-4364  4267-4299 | 1.01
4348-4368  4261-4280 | 1.06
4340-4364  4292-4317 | 1.11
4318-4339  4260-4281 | 1.01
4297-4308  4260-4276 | 0.84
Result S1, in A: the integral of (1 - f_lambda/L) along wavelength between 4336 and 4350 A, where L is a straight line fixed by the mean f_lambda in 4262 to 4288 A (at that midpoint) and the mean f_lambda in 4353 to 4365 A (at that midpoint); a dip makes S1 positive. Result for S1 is 2.3 A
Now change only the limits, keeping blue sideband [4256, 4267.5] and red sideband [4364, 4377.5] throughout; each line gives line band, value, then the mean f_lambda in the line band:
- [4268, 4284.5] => 0.7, 24.9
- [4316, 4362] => 3.6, 24.3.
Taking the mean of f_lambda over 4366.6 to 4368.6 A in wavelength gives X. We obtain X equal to 26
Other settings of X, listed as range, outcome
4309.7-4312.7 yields 21.3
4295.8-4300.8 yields 21.5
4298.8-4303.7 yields 20.6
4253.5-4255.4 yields 25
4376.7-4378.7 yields 27.2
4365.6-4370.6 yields 26.5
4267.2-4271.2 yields 24.8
